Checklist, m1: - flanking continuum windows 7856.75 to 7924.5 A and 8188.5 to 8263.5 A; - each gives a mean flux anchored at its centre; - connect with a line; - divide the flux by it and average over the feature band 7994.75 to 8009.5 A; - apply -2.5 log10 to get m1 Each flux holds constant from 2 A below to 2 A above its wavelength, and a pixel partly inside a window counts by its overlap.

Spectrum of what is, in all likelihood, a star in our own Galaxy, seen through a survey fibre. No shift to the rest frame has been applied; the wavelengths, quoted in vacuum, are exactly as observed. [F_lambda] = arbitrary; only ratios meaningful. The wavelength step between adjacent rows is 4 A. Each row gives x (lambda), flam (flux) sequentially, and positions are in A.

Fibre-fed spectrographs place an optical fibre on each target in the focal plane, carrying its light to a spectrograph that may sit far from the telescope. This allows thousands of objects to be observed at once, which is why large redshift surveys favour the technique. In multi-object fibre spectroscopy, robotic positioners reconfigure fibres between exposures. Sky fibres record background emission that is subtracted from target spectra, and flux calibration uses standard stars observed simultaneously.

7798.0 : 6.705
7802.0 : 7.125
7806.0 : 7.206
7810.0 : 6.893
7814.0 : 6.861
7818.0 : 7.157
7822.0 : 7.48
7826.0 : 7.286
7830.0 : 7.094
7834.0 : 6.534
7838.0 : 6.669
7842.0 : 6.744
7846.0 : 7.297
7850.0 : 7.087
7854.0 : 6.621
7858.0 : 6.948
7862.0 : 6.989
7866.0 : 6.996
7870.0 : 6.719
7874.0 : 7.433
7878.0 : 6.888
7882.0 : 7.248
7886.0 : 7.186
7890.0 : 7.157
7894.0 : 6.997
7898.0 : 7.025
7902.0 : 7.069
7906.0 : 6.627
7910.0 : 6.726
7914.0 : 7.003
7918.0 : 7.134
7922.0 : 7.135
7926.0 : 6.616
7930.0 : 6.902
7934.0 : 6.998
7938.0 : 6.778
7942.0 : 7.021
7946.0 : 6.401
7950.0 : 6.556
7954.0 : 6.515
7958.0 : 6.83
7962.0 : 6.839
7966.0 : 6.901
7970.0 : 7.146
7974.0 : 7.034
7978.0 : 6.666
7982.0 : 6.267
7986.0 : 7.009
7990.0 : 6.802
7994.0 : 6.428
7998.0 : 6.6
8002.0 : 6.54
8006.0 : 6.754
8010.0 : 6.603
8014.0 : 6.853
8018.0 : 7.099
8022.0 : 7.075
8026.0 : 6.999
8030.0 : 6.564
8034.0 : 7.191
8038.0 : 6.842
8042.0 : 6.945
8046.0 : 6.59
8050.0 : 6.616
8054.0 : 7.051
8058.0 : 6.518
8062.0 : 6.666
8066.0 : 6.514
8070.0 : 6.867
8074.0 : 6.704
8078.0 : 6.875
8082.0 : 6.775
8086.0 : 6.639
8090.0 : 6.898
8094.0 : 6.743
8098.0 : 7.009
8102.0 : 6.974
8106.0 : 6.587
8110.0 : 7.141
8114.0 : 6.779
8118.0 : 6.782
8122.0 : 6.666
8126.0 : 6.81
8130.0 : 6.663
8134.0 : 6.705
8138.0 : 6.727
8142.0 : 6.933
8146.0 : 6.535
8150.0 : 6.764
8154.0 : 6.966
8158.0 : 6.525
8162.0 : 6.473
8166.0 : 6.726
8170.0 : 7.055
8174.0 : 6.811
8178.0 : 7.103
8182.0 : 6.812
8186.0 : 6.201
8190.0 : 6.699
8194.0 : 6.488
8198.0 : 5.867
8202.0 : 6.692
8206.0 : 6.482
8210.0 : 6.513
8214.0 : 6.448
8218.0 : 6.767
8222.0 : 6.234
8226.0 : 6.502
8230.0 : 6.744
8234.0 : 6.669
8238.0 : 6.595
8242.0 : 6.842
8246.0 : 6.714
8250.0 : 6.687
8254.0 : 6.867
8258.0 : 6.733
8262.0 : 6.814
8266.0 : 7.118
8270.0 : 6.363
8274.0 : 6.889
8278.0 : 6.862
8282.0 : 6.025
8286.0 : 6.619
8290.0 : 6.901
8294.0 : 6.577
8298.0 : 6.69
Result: 0.04 mag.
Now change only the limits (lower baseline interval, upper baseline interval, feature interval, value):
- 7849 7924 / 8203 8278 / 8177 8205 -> 0.03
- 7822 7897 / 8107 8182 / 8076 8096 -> 0.01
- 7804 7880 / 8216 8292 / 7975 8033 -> 0.02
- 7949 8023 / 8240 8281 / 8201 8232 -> 0.04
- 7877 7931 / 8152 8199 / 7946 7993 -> 0.02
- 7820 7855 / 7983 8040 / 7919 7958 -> 0.02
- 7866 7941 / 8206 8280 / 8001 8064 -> 0.01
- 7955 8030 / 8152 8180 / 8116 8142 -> 0.01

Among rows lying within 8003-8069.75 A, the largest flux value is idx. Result 7.191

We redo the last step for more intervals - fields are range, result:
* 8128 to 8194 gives 7.103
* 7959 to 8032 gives 7.146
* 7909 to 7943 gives 7.135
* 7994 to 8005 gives 6.6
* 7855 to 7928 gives 7.433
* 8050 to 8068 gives 7.051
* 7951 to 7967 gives 6.901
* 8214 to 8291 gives 7.118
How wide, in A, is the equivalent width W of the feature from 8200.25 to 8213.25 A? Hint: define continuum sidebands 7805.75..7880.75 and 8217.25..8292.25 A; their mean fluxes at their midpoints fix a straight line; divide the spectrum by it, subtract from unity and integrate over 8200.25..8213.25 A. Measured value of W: 0.3 A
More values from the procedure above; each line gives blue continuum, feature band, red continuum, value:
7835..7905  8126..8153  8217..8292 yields 0.15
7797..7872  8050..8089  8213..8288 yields 0.37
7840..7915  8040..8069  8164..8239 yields 0.30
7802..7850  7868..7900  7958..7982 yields -0.57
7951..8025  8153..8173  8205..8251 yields -0.28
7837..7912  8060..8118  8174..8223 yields -0.95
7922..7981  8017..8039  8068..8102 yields -0.47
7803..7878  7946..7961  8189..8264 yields 0.58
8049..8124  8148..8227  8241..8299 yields 1.59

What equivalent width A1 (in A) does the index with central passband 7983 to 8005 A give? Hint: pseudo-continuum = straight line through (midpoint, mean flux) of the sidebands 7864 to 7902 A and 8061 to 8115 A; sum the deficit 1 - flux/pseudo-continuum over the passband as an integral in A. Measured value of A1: 0.84 A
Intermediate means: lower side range 7.07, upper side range 6.8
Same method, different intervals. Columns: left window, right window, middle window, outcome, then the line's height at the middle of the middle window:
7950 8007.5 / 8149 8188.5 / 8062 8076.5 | 0.09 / 6.74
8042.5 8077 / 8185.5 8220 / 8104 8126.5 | -0.60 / 6.62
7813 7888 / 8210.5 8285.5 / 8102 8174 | -0.08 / 6.76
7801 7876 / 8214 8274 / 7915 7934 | -0.05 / 6.94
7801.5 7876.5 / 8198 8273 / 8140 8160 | -0.09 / 6.72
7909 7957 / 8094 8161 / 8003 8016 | 0.15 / 6.8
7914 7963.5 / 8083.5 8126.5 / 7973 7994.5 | 0.36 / 6.82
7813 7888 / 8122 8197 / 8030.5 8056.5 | -0.09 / 6.82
